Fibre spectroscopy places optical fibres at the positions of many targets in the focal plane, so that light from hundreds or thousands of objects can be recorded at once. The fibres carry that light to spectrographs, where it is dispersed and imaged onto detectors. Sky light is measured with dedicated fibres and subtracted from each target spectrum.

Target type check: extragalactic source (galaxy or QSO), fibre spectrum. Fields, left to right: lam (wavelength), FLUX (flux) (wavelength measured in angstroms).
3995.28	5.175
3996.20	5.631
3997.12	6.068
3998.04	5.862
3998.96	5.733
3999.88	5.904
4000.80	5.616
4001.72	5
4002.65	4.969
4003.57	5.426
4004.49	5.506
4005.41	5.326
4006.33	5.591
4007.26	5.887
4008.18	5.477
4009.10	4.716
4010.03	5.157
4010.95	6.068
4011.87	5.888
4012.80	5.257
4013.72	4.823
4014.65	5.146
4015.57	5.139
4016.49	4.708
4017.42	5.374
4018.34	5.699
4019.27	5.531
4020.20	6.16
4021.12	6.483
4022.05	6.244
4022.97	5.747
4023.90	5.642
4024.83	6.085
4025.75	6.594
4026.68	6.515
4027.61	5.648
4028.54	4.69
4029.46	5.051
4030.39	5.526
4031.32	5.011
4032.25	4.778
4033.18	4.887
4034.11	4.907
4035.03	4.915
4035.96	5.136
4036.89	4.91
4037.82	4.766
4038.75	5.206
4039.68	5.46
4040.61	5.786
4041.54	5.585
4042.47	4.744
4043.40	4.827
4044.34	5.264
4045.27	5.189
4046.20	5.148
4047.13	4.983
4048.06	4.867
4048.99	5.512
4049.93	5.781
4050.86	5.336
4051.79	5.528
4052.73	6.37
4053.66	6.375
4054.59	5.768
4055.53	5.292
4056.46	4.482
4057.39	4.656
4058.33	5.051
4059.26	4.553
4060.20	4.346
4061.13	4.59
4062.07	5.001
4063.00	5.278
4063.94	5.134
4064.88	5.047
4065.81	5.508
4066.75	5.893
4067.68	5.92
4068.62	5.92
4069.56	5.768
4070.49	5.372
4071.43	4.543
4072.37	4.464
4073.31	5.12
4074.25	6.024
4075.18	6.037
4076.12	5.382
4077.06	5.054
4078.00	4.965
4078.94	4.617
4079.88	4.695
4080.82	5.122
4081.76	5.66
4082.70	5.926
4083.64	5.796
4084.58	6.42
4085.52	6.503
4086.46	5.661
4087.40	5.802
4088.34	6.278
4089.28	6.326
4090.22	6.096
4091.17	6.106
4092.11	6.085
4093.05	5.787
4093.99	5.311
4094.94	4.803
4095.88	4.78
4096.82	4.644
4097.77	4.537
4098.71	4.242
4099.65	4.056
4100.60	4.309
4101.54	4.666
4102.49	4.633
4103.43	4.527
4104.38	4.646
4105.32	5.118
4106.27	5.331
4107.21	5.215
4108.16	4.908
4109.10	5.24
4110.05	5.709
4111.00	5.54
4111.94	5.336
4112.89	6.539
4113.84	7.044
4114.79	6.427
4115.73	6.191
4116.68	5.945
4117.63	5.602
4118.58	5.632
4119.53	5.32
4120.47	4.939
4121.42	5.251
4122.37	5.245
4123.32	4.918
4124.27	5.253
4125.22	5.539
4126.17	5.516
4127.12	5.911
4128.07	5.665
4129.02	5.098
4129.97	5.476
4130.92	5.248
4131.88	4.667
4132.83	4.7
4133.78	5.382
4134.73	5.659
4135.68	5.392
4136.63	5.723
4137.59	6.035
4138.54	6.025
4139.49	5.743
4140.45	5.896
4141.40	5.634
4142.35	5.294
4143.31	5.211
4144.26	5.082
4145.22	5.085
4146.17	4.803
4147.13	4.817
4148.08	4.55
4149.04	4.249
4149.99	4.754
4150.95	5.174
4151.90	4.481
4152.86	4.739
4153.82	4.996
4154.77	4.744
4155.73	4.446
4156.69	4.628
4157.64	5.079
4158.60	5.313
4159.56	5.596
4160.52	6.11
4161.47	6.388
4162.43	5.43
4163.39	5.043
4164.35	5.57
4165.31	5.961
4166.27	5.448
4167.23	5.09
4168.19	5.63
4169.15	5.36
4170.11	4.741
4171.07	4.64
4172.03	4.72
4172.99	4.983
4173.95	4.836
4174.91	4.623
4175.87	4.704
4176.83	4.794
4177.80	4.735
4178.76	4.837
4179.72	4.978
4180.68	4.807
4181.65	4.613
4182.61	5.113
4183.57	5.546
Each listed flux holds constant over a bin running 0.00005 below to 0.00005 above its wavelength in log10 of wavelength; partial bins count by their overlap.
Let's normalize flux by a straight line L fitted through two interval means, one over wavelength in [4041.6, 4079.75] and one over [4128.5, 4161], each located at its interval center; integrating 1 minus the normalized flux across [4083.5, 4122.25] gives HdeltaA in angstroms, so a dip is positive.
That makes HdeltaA -1.7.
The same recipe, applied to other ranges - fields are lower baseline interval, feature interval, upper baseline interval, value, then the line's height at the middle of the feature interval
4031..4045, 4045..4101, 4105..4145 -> -0.85 angstroms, 5.25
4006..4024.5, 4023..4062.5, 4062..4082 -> 1.18 angstroms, 5.42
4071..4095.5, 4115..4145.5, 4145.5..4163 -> -1.50 angstroms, 5.2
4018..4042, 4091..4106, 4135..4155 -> 1.22 angstroms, 5.3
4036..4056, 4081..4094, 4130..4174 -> -1.69 angstroms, 5.3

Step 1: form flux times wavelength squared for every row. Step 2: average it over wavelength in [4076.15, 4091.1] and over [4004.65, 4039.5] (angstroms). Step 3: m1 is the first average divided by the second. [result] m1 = 1.1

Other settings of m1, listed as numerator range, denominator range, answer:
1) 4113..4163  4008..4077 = 1.05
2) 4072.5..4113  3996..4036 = 1.01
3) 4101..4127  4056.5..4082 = 1.07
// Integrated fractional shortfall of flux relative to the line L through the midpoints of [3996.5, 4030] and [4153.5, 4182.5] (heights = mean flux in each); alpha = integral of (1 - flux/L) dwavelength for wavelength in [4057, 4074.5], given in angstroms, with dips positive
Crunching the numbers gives 0.82 angstroms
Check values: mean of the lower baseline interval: 5.58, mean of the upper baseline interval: 5.1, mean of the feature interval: 5.16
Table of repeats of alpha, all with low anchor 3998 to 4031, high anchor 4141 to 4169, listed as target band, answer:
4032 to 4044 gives 0.90 angstroms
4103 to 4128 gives -1.11 angstroms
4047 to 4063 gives 0.67 angstroms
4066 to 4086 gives -0.40 angstroms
